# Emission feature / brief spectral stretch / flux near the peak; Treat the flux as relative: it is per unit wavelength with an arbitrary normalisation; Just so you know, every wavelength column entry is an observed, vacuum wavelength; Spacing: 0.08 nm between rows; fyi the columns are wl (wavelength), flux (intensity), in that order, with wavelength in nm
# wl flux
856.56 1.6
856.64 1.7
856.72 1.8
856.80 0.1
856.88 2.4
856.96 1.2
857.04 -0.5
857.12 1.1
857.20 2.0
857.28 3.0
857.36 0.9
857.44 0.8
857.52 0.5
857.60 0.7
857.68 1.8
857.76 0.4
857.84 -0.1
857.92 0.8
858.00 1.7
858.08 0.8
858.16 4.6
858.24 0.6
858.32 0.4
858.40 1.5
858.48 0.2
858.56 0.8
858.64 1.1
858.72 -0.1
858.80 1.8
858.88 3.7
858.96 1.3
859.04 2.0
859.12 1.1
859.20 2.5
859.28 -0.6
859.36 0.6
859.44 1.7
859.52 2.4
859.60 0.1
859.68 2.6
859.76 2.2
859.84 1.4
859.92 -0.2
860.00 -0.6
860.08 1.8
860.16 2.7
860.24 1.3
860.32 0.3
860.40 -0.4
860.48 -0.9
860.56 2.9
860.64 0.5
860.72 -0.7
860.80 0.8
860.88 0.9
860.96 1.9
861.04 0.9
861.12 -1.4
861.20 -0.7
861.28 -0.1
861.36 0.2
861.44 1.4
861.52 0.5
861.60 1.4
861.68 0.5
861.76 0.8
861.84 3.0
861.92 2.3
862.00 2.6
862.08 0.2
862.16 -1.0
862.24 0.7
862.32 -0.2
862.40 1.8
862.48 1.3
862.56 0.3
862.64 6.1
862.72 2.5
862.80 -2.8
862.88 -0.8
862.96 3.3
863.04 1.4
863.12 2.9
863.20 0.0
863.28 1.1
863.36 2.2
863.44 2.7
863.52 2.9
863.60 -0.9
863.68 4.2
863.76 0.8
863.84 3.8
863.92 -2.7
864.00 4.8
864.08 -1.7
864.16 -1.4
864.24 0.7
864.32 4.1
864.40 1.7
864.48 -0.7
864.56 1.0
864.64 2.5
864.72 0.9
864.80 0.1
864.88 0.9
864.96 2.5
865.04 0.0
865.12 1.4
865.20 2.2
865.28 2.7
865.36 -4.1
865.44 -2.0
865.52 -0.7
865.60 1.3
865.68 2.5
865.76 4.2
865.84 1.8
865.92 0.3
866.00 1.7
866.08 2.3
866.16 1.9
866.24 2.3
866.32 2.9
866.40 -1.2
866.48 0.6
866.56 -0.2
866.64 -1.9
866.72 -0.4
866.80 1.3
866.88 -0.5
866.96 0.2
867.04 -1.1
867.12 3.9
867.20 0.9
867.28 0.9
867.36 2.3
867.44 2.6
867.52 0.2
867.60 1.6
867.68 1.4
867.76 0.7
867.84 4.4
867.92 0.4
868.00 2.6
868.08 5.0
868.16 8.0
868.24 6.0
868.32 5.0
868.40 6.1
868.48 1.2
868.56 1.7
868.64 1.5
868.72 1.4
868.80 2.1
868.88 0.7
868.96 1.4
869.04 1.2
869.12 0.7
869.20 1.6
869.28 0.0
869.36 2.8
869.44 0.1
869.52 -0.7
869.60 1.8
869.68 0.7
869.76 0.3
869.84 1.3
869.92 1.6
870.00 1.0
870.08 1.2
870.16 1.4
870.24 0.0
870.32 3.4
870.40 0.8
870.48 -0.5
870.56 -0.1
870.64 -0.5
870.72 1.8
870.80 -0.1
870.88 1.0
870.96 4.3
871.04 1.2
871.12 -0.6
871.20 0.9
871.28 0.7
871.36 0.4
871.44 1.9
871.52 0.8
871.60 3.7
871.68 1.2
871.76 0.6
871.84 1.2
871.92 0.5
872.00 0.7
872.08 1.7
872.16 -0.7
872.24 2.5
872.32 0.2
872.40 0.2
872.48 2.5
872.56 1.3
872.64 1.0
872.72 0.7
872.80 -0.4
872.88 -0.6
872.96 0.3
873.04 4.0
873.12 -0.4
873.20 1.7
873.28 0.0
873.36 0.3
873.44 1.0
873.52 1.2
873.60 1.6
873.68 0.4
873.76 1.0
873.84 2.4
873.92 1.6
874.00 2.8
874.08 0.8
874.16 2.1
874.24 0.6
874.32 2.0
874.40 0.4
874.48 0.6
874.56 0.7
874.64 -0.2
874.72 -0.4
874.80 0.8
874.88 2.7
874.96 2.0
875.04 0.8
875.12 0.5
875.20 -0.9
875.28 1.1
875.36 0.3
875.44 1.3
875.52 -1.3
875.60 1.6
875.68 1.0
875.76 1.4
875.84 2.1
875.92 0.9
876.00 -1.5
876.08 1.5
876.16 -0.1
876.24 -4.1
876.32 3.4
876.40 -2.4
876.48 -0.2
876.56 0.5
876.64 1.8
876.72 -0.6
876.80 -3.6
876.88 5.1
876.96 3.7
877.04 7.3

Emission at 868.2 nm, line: H-gamma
